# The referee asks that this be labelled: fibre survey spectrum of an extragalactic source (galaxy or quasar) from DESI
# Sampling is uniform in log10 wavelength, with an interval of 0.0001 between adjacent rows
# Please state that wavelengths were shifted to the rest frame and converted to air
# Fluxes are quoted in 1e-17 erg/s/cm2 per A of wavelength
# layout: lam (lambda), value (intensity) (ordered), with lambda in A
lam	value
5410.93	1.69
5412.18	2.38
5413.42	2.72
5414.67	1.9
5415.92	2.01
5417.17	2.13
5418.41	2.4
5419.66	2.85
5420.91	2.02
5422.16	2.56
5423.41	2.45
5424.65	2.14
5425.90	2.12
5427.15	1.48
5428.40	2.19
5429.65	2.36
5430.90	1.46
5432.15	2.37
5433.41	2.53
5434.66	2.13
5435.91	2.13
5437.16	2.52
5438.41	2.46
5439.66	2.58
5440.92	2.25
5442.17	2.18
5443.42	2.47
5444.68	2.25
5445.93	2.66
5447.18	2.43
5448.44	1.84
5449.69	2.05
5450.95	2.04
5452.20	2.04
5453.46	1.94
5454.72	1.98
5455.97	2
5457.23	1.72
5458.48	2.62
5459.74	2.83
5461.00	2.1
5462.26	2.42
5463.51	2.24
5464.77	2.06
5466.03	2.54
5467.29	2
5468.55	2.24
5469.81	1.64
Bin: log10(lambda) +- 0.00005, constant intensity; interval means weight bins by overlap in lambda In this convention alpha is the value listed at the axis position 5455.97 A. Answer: 2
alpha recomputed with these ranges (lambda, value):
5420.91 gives 2.02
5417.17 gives 2.13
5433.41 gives 2.53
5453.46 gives 1.94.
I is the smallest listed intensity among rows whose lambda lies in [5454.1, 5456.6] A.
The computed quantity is 1.98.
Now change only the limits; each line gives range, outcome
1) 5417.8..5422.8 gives 2.02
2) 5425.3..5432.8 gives 1.46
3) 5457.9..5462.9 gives 2.1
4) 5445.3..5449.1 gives 1.84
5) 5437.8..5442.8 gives 2.18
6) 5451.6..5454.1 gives 1.94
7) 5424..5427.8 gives 1.48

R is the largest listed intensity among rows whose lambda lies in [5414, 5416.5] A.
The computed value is 2.01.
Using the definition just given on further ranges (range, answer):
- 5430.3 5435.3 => 2.53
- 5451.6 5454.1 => 2.04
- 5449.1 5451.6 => 2.05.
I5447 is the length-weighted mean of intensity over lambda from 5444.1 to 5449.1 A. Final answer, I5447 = 2.3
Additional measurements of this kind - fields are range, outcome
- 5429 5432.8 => 2.06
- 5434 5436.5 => 2.14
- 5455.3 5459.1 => 2.12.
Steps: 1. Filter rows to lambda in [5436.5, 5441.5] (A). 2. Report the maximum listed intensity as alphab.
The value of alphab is 2.58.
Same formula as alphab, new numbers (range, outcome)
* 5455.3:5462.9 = 2.83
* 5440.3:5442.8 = 2.25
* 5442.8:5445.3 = 2.47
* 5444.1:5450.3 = 2.66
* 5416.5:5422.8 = 2.85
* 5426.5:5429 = 2.19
